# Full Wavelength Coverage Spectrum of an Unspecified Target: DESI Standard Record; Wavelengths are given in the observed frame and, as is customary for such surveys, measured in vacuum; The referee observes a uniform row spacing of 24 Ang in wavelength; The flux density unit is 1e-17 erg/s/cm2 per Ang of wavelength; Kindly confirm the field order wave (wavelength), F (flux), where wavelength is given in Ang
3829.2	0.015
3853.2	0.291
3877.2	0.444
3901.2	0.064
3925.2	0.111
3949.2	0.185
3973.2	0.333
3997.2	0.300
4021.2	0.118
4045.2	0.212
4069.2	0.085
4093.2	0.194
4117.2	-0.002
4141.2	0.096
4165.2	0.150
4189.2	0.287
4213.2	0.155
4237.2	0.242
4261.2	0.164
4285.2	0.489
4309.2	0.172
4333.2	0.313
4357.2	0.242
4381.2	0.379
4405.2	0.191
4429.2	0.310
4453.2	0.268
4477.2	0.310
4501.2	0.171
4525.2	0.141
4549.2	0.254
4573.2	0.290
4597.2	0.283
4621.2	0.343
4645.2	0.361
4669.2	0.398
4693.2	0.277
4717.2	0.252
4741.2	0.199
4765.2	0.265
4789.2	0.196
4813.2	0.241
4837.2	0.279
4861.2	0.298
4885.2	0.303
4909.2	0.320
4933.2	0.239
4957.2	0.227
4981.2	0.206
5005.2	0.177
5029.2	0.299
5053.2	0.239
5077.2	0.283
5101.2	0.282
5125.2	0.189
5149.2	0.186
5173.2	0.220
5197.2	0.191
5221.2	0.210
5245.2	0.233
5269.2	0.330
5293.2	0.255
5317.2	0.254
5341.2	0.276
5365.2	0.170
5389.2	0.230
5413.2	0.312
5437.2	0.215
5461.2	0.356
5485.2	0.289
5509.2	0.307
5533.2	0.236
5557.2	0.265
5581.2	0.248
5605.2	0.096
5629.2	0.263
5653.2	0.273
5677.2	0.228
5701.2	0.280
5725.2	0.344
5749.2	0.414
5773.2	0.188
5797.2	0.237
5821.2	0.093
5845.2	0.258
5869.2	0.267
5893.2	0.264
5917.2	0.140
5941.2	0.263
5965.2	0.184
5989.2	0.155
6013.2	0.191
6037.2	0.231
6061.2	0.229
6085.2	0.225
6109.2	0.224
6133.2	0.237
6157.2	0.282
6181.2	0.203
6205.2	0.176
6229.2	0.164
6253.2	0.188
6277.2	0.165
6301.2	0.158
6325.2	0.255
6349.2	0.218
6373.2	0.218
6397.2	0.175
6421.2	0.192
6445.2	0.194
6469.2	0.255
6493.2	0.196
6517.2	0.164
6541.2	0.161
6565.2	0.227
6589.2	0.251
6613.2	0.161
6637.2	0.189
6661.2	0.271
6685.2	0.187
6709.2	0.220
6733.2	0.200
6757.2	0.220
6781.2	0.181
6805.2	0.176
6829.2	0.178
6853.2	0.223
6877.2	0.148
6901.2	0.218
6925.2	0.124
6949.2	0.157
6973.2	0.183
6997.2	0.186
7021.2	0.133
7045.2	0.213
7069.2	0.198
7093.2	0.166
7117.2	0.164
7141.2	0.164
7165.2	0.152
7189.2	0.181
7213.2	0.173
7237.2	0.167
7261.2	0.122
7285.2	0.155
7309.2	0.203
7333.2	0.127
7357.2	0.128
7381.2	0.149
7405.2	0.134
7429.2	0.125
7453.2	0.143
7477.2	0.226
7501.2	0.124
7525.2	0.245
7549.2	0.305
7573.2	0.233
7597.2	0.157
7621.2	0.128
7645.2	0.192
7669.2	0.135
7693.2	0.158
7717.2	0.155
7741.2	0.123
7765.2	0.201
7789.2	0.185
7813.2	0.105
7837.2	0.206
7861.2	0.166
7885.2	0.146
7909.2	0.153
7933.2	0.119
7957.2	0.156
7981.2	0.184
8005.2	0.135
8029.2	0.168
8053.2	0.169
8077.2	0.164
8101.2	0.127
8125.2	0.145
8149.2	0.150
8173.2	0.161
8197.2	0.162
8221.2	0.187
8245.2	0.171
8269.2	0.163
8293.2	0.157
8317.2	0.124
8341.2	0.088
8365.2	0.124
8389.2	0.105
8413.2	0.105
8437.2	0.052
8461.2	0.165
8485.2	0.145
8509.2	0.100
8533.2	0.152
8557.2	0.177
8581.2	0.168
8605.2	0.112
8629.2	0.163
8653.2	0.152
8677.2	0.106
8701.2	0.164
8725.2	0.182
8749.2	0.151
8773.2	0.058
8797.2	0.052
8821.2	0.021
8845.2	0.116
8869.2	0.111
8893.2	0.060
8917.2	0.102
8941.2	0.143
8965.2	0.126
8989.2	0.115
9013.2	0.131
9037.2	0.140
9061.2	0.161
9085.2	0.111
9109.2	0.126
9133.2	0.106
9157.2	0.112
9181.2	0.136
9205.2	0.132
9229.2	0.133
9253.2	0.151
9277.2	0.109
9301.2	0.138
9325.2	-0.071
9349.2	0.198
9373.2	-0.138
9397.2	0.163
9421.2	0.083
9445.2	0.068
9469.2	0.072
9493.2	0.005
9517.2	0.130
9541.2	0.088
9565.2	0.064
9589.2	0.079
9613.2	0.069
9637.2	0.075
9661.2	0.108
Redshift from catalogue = 0.148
